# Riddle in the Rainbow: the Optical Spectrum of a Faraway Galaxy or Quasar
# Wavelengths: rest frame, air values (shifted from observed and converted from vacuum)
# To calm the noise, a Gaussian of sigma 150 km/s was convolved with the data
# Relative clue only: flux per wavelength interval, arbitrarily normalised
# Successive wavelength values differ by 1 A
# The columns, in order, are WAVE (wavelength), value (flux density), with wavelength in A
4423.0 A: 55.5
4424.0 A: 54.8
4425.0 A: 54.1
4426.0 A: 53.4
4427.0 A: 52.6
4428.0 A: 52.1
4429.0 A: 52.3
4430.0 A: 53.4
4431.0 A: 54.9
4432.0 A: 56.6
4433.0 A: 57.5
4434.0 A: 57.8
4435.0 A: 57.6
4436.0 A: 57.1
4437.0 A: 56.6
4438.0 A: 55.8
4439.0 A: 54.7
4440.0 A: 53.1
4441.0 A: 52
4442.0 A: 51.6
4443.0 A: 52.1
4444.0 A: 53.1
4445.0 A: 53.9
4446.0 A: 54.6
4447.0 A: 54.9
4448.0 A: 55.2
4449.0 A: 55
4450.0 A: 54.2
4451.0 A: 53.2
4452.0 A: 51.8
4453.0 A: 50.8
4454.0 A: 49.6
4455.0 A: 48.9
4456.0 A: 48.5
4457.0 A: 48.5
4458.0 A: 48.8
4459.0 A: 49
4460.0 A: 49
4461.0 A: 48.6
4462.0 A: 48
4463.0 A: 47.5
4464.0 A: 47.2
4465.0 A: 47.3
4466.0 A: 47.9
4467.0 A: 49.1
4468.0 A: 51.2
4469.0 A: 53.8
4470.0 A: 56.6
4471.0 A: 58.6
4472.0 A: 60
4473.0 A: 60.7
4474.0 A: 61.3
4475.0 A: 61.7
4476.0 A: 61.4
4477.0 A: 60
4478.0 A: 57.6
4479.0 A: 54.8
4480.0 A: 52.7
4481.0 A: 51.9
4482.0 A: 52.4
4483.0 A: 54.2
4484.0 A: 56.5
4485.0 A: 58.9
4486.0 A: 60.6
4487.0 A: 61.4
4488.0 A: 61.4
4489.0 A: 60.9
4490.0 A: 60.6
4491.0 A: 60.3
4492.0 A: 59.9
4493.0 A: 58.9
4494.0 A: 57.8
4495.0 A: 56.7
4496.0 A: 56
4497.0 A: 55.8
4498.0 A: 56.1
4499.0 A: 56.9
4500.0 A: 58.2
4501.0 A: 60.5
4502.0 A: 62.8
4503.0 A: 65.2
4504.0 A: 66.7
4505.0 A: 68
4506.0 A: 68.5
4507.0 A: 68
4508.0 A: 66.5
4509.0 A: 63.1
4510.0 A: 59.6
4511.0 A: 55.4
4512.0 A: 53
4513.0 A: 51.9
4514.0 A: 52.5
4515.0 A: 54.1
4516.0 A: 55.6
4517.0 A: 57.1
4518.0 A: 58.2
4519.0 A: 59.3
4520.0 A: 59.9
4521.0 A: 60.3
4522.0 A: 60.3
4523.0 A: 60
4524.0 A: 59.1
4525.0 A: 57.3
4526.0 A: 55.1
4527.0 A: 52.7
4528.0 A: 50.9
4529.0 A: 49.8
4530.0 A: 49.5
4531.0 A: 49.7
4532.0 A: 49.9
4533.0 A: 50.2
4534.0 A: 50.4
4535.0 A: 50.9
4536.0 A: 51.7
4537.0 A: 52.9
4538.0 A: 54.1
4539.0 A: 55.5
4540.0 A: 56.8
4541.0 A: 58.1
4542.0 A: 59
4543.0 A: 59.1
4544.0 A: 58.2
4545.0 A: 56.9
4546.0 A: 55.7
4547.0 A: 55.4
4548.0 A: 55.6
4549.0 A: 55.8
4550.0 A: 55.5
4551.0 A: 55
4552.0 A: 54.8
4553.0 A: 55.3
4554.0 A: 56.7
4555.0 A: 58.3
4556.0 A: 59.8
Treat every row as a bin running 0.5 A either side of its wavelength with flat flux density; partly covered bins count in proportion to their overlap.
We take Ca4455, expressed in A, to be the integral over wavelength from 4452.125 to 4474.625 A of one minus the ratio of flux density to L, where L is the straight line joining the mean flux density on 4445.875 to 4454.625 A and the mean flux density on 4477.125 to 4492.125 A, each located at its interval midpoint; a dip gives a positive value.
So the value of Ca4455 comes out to 1.4 A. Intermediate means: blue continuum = 53.1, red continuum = 57.6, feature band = 51.5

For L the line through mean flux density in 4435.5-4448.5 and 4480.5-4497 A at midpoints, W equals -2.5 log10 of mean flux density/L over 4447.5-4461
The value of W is 0.09 mag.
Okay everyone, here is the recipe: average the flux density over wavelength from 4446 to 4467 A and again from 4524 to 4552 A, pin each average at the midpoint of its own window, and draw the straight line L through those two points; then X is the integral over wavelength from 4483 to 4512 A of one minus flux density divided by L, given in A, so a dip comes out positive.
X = -4.6 A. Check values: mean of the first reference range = 50.3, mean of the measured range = 60.5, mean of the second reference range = 54.2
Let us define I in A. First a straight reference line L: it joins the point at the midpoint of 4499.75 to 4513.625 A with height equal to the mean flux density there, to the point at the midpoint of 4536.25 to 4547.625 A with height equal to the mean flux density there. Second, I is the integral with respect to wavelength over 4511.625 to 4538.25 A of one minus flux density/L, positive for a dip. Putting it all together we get 2.1 A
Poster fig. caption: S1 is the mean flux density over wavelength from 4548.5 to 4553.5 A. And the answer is 55.3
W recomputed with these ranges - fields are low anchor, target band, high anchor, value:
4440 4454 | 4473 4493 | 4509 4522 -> -0.064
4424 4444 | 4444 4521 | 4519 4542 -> -0.034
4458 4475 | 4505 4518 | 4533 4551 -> -0.096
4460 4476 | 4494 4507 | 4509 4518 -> -0.115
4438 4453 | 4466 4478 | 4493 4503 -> -0.025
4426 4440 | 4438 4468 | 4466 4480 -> 0.101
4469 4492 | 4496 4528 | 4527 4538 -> -0.102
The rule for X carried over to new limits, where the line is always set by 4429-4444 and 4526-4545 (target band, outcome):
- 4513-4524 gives -0.79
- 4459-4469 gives 1.06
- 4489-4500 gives -0.81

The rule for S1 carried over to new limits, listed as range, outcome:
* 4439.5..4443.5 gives 52.2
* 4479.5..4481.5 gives 52.3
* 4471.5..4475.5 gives 60.9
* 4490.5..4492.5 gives 60.1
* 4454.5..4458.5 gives 48.7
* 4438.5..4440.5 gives 53.9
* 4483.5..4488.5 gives 59.8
